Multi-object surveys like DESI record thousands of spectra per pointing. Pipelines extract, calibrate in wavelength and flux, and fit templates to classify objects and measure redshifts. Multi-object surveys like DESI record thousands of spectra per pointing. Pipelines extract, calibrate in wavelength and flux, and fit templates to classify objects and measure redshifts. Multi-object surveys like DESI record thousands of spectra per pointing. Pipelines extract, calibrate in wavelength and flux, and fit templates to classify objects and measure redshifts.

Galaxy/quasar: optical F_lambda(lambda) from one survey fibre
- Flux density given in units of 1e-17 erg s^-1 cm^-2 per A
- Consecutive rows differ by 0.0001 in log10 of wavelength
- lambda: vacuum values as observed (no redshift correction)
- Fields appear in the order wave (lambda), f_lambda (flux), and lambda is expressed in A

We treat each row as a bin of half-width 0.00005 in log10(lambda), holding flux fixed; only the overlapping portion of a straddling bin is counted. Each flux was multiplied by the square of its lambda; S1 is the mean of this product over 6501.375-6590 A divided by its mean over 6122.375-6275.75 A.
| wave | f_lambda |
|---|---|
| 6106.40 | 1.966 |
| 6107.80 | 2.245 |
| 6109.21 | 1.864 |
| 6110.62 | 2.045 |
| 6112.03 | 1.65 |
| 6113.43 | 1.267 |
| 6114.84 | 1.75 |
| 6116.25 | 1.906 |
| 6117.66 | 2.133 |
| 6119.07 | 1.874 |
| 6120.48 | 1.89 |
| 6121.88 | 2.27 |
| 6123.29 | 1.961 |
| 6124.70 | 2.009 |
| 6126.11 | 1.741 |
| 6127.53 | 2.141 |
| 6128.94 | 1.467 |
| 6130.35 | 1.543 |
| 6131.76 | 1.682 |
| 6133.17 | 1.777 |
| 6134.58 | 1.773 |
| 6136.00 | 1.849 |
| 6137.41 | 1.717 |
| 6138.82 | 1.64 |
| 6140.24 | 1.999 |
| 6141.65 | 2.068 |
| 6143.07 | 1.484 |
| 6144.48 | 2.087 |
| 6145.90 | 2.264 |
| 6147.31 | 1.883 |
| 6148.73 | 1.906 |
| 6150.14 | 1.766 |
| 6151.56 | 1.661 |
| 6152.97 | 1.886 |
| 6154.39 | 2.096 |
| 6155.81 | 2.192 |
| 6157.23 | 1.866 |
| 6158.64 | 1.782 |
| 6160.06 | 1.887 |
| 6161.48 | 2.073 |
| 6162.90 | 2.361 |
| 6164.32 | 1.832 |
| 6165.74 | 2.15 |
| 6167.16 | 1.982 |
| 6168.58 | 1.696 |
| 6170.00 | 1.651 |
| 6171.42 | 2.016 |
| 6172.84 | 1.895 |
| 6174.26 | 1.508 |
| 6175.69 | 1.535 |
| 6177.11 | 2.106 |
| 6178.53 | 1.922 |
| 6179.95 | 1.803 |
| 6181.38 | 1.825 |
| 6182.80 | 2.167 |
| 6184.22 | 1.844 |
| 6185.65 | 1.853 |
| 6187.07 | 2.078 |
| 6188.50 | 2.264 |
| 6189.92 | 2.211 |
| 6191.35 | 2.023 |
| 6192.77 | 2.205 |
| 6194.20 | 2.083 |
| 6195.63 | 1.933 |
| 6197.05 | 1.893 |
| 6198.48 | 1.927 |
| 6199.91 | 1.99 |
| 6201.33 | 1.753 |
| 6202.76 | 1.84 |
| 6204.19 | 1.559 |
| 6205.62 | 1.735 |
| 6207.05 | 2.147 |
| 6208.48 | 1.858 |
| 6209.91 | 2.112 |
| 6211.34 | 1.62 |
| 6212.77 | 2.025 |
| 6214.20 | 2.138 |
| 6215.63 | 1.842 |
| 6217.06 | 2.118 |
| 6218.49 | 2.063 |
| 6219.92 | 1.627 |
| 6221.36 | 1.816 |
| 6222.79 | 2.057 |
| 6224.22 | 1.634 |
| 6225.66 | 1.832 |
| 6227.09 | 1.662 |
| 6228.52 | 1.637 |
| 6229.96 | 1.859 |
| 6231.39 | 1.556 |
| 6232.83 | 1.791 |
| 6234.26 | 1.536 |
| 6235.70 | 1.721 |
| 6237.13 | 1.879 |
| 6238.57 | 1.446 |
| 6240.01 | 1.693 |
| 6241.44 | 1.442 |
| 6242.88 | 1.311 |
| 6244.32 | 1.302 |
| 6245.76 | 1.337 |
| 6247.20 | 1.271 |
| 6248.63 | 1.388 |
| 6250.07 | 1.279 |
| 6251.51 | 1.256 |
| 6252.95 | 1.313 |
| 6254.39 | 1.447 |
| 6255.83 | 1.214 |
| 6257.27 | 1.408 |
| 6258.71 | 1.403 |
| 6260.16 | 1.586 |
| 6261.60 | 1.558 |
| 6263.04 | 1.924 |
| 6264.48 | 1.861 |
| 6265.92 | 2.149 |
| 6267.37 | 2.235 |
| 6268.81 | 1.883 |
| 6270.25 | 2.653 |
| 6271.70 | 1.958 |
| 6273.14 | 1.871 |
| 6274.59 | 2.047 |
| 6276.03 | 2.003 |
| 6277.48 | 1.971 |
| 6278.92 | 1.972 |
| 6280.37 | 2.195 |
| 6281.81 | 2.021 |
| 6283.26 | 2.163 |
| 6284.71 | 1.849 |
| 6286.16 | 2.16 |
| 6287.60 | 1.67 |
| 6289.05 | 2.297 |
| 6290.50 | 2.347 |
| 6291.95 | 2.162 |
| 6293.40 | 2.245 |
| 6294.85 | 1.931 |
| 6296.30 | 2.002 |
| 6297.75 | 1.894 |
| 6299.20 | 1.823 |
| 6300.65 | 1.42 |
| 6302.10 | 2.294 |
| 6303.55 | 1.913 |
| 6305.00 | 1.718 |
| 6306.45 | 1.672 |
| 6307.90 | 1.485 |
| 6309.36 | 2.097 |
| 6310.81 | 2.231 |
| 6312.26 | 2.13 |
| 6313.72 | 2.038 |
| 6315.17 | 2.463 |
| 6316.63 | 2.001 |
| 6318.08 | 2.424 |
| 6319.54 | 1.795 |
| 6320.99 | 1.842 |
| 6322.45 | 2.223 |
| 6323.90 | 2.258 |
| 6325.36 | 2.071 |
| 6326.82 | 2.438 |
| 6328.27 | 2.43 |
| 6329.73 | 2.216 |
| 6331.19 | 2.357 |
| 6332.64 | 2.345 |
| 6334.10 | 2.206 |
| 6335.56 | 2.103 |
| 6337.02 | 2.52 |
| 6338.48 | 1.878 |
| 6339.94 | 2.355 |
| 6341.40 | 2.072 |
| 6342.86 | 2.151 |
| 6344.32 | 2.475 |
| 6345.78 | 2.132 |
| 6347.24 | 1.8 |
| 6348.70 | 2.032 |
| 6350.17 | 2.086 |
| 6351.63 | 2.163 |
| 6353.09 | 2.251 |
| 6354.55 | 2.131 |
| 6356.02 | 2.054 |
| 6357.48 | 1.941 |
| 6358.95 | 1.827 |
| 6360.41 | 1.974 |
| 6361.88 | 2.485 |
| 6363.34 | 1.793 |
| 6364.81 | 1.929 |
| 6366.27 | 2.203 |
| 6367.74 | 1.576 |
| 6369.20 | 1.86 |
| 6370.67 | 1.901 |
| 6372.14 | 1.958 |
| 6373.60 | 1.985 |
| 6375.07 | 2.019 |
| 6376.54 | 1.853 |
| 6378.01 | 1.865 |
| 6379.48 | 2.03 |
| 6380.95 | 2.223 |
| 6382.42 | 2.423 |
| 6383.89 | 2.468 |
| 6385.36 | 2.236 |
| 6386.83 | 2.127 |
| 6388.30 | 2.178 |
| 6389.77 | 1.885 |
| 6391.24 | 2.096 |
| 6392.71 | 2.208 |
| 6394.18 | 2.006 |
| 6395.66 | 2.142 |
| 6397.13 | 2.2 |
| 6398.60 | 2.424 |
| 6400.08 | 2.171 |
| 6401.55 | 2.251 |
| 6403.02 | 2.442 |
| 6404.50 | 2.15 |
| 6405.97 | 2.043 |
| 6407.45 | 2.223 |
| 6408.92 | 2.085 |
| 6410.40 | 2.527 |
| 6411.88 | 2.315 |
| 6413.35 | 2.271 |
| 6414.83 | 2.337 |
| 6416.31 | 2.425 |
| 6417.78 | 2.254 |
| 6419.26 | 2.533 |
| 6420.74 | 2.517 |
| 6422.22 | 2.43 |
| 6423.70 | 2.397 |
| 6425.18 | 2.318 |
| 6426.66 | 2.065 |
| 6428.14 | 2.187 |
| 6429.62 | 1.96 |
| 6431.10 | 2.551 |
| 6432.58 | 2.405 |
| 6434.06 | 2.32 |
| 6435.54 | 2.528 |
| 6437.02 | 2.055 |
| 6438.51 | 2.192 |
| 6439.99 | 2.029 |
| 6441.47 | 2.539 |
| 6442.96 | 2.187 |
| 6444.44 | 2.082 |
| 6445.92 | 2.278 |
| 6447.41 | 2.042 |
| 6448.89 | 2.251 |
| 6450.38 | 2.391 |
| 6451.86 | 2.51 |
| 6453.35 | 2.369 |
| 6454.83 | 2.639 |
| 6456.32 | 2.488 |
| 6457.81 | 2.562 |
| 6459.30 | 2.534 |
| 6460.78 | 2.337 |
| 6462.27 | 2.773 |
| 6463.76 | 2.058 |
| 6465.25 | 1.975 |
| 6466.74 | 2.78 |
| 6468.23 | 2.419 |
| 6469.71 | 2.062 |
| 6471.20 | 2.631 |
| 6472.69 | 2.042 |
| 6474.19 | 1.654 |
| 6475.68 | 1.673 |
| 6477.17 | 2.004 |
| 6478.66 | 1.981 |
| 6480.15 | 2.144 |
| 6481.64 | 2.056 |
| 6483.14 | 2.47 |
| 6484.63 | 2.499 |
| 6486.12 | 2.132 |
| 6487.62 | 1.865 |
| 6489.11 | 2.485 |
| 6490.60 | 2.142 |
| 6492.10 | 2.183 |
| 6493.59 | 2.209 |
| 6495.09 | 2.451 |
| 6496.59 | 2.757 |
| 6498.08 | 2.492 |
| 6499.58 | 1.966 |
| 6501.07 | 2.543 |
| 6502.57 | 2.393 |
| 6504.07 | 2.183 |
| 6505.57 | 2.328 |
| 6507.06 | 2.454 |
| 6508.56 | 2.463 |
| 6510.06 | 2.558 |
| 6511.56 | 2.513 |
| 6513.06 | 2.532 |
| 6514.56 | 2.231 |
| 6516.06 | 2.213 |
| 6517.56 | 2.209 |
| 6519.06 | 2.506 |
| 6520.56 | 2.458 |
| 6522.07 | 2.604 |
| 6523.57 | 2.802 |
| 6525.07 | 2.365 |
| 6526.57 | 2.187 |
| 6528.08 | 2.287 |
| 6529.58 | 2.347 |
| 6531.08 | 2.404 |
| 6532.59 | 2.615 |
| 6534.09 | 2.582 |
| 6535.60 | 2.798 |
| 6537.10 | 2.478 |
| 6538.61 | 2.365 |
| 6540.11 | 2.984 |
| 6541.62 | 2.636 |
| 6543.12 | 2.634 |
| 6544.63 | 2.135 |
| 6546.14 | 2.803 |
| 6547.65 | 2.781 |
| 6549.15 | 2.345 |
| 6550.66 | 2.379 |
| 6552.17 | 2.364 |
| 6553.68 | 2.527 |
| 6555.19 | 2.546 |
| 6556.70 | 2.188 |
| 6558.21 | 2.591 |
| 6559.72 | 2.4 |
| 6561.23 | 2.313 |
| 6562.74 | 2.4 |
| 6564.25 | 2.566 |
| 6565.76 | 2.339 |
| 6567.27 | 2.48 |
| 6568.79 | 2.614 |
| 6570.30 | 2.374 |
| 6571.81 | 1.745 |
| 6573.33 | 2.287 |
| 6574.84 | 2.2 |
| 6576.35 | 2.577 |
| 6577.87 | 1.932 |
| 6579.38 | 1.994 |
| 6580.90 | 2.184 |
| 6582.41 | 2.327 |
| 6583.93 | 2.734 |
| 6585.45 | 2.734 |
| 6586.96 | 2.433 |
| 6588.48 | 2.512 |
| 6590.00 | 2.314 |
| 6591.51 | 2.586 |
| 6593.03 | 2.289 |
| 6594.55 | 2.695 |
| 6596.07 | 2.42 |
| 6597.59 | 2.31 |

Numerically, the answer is 1.49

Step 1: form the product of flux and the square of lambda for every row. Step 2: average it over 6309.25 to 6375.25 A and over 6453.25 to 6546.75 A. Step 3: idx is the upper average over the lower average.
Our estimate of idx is 1.2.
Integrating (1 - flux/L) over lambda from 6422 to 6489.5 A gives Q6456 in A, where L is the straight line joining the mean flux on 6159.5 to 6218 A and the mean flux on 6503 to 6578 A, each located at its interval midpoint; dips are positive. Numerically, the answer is 1.4 A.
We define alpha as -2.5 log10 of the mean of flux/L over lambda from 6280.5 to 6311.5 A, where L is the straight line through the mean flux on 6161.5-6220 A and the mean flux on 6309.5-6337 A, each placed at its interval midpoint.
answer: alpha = 0.09 mag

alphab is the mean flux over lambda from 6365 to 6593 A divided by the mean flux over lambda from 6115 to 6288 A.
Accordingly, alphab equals 1.26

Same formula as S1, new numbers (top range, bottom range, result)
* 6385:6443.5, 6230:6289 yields 1.37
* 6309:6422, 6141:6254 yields 1.25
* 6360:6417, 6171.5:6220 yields 1.18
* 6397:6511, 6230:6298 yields 1.37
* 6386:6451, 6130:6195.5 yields 1.28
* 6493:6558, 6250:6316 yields 1.39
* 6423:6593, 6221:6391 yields 1.29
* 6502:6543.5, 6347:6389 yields 1.26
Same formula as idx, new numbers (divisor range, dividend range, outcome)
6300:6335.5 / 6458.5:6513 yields 1.15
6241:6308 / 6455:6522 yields 1.37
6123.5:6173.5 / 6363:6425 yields 1.25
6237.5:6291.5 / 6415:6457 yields 1.39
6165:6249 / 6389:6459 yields 1.35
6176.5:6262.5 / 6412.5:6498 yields 1.41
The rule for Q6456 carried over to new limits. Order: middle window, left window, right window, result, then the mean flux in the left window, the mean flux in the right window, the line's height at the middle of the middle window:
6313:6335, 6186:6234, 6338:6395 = -2.0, 1.9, 2.07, 2.02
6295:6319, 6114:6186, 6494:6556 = 1.8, 1.88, 2.47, 2.13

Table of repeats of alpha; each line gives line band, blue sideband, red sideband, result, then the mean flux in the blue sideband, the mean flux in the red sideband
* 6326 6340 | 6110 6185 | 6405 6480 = -0.07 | 1.87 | 2.28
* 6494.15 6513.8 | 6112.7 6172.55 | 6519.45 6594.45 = -0.03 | 1.88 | 2.44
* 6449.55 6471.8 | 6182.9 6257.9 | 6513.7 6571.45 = -0.07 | 1.75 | 2.46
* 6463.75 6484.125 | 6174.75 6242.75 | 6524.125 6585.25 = 0.07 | 1.86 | 2.42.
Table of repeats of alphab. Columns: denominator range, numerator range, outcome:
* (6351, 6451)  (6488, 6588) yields 1.11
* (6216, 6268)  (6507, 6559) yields 1.52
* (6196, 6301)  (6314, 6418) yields 1.19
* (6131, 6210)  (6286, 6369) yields 1.09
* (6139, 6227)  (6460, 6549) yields 1.23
